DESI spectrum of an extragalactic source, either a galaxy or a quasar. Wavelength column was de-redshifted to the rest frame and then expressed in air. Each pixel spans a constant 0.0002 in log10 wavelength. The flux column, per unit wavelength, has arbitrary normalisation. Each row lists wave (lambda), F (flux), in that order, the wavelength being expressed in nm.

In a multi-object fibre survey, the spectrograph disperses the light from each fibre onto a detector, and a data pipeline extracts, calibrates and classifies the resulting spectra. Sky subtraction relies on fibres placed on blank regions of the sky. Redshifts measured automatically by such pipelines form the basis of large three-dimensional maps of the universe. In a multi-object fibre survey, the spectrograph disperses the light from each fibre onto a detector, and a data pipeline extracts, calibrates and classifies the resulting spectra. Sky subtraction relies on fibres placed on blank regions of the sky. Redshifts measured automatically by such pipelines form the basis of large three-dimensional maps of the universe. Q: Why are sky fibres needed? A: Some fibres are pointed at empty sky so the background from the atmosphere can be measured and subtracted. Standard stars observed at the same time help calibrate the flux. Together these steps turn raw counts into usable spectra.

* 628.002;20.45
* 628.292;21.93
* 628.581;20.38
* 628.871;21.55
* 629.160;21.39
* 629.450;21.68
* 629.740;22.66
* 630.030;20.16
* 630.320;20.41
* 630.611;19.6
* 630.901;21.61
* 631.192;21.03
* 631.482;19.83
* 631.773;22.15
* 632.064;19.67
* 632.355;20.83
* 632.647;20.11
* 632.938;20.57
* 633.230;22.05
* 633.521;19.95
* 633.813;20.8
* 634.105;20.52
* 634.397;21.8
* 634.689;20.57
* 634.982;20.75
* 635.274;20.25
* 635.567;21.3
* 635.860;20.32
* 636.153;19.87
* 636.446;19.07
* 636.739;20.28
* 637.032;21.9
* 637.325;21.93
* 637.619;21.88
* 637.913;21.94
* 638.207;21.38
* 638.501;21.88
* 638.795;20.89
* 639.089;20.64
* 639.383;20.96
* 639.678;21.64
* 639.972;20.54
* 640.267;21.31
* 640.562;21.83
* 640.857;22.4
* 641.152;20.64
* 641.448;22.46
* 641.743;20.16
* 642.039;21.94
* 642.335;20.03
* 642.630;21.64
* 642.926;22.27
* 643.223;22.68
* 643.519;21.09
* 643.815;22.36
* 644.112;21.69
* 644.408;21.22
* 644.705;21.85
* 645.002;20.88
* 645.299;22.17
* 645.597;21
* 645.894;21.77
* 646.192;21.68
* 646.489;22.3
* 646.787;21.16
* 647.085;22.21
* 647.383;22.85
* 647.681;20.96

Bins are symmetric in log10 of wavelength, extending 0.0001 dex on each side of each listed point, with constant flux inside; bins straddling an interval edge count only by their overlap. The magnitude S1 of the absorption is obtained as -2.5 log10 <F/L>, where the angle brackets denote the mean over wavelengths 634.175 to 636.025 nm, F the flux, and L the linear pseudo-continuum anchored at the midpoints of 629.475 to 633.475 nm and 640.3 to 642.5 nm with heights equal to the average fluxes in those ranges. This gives 0.01 mag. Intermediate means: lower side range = 20.8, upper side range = 21.4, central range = 20.8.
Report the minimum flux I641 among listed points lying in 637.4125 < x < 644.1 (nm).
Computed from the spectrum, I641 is 20.03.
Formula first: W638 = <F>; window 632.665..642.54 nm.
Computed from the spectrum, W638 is 21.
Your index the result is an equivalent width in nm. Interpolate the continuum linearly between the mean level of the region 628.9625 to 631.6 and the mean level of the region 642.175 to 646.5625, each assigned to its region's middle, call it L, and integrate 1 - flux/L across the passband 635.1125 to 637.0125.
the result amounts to 0.084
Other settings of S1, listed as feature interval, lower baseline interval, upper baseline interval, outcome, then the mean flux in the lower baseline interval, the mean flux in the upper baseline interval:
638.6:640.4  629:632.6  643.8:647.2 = 0.017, 20.9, 21.7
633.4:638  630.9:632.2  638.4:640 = 0.008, 20.8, 21.1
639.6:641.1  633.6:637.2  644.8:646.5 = -0.021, 20.6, 21.6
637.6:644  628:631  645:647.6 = 0.005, 21.1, 21.8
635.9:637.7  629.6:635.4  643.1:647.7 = 0.018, 20.8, 21.8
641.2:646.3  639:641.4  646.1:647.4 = 0.006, 21.3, 22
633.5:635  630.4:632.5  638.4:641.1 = 0.005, 20.7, 21.3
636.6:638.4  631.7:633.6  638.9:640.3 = -0.033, 20.7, 21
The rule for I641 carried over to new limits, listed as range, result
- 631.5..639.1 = 19.07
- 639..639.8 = 20.64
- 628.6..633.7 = 19.6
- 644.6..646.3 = 20.88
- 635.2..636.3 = 19.87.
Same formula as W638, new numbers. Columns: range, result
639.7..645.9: 21.5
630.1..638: 20.8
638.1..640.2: 21.1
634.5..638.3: 20.9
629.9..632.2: 20.6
